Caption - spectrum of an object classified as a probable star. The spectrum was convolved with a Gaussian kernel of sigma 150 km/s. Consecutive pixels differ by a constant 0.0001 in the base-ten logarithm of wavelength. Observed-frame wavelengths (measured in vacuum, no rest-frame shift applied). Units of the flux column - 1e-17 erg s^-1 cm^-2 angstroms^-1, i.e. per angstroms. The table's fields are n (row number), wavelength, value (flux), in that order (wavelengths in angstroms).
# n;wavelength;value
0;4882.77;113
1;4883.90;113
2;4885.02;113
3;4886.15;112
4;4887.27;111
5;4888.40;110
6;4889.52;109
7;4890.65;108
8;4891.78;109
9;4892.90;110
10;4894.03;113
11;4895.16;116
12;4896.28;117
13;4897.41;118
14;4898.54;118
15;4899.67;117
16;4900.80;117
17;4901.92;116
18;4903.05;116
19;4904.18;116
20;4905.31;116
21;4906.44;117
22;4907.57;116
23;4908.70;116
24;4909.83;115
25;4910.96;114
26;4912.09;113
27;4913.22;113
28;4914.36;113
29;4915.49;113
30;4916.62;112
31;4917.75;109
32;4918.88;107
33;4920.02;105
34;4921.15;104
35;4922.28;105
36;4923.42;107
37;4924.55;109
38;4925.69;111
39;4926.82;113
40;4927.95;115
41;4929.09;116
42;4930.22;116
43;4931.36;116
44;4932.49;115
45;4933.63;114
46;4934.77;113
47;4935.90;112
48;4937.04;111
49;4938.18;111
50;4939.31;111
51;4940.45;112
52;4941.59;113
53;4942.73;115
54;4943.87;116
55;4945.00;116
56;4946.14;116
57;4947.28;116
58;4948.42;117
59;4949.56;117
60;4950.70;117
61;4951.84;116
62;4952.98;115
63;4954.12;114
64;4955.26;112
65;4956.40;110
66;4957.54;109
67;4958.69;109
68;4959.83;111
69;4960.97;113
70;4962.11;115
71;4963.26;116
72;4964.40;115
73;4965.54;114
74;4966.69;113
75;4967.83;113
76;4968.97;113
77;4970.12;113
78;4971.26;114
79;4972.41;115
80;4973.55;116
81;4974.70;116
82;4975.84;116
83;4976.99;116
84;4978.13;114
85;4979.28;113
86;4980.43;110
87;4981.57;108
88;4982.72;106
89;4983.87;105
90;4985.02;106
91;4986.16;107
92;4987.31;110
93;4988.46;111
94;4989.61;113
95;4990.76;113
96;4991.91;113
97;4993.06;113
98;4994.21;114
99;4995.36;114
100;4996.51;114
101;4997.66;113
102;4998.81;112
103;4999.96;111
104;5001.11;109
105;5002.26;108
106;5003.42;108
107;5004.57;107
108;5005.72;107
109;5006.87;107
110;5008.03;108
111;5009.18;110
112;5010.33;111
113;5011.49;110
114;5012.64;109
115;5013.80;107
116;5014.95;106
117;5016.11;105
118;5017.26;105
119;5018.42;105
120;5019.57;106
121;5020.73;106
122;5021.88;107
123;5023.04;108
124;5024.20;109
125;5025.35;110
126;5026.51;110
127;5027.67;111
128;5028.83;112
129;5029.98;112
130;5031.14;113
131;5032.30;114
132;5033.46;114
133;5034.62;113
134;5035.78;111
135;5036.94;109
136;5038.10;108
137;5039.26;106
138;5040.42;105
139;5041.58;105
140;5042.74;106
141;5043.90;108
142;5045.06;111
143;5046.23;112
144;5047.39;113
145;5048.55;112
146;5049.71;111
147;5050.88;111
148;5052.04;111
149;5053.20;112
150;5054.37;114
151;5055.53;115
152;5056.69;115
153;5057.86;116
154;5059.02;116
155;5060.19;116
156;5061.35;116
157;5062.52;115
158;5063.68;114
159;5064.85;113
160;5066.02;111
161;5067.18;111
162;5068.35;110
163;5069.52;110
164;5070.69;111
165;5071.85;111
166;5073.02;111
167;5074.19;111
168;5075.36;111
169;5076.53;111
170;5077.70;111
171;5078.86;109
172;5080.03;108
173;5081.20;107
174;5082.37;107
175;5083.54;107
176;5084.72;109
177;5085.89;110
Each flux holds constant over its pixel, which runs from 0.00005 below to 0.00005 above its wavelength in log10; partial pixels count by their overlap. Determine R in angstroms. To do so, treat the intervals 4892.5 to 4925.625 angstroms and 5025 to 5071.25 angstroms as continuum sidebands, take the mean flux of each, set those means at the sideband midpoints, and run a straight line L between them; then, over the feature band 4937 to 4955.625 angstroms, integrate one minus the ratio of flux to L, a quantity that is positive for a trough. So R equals -0.3 angstroms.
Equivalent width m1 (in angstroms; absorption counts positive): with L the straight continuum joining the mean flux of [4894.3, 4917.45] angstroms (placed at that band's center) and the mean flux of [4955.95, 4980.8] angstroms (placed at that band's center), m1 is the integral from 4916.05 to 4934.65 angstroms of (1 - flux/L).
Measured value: 0.6 angstroms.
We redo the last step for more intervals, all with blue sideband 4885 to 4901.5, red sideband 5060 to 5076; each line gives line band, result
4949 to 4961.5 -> 0.0 angstroms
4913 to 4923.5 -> 0.4 angstroms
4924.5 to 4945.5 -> -0.1 angstroms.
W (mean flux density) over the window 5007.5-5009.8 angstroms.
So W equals 109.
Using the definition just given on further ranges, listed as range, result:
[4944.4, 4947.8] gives 116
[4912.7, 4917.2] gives 113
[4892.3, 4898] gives 115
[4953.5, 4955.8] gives 113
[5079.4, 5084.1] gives 107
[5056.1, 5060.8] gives 116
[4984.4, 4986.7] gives 107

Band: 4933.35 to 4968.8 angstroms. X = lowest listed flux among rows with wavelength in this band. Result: 109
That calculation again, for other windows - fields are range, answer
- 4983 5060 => 105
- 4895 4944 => 104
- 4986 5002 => 107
